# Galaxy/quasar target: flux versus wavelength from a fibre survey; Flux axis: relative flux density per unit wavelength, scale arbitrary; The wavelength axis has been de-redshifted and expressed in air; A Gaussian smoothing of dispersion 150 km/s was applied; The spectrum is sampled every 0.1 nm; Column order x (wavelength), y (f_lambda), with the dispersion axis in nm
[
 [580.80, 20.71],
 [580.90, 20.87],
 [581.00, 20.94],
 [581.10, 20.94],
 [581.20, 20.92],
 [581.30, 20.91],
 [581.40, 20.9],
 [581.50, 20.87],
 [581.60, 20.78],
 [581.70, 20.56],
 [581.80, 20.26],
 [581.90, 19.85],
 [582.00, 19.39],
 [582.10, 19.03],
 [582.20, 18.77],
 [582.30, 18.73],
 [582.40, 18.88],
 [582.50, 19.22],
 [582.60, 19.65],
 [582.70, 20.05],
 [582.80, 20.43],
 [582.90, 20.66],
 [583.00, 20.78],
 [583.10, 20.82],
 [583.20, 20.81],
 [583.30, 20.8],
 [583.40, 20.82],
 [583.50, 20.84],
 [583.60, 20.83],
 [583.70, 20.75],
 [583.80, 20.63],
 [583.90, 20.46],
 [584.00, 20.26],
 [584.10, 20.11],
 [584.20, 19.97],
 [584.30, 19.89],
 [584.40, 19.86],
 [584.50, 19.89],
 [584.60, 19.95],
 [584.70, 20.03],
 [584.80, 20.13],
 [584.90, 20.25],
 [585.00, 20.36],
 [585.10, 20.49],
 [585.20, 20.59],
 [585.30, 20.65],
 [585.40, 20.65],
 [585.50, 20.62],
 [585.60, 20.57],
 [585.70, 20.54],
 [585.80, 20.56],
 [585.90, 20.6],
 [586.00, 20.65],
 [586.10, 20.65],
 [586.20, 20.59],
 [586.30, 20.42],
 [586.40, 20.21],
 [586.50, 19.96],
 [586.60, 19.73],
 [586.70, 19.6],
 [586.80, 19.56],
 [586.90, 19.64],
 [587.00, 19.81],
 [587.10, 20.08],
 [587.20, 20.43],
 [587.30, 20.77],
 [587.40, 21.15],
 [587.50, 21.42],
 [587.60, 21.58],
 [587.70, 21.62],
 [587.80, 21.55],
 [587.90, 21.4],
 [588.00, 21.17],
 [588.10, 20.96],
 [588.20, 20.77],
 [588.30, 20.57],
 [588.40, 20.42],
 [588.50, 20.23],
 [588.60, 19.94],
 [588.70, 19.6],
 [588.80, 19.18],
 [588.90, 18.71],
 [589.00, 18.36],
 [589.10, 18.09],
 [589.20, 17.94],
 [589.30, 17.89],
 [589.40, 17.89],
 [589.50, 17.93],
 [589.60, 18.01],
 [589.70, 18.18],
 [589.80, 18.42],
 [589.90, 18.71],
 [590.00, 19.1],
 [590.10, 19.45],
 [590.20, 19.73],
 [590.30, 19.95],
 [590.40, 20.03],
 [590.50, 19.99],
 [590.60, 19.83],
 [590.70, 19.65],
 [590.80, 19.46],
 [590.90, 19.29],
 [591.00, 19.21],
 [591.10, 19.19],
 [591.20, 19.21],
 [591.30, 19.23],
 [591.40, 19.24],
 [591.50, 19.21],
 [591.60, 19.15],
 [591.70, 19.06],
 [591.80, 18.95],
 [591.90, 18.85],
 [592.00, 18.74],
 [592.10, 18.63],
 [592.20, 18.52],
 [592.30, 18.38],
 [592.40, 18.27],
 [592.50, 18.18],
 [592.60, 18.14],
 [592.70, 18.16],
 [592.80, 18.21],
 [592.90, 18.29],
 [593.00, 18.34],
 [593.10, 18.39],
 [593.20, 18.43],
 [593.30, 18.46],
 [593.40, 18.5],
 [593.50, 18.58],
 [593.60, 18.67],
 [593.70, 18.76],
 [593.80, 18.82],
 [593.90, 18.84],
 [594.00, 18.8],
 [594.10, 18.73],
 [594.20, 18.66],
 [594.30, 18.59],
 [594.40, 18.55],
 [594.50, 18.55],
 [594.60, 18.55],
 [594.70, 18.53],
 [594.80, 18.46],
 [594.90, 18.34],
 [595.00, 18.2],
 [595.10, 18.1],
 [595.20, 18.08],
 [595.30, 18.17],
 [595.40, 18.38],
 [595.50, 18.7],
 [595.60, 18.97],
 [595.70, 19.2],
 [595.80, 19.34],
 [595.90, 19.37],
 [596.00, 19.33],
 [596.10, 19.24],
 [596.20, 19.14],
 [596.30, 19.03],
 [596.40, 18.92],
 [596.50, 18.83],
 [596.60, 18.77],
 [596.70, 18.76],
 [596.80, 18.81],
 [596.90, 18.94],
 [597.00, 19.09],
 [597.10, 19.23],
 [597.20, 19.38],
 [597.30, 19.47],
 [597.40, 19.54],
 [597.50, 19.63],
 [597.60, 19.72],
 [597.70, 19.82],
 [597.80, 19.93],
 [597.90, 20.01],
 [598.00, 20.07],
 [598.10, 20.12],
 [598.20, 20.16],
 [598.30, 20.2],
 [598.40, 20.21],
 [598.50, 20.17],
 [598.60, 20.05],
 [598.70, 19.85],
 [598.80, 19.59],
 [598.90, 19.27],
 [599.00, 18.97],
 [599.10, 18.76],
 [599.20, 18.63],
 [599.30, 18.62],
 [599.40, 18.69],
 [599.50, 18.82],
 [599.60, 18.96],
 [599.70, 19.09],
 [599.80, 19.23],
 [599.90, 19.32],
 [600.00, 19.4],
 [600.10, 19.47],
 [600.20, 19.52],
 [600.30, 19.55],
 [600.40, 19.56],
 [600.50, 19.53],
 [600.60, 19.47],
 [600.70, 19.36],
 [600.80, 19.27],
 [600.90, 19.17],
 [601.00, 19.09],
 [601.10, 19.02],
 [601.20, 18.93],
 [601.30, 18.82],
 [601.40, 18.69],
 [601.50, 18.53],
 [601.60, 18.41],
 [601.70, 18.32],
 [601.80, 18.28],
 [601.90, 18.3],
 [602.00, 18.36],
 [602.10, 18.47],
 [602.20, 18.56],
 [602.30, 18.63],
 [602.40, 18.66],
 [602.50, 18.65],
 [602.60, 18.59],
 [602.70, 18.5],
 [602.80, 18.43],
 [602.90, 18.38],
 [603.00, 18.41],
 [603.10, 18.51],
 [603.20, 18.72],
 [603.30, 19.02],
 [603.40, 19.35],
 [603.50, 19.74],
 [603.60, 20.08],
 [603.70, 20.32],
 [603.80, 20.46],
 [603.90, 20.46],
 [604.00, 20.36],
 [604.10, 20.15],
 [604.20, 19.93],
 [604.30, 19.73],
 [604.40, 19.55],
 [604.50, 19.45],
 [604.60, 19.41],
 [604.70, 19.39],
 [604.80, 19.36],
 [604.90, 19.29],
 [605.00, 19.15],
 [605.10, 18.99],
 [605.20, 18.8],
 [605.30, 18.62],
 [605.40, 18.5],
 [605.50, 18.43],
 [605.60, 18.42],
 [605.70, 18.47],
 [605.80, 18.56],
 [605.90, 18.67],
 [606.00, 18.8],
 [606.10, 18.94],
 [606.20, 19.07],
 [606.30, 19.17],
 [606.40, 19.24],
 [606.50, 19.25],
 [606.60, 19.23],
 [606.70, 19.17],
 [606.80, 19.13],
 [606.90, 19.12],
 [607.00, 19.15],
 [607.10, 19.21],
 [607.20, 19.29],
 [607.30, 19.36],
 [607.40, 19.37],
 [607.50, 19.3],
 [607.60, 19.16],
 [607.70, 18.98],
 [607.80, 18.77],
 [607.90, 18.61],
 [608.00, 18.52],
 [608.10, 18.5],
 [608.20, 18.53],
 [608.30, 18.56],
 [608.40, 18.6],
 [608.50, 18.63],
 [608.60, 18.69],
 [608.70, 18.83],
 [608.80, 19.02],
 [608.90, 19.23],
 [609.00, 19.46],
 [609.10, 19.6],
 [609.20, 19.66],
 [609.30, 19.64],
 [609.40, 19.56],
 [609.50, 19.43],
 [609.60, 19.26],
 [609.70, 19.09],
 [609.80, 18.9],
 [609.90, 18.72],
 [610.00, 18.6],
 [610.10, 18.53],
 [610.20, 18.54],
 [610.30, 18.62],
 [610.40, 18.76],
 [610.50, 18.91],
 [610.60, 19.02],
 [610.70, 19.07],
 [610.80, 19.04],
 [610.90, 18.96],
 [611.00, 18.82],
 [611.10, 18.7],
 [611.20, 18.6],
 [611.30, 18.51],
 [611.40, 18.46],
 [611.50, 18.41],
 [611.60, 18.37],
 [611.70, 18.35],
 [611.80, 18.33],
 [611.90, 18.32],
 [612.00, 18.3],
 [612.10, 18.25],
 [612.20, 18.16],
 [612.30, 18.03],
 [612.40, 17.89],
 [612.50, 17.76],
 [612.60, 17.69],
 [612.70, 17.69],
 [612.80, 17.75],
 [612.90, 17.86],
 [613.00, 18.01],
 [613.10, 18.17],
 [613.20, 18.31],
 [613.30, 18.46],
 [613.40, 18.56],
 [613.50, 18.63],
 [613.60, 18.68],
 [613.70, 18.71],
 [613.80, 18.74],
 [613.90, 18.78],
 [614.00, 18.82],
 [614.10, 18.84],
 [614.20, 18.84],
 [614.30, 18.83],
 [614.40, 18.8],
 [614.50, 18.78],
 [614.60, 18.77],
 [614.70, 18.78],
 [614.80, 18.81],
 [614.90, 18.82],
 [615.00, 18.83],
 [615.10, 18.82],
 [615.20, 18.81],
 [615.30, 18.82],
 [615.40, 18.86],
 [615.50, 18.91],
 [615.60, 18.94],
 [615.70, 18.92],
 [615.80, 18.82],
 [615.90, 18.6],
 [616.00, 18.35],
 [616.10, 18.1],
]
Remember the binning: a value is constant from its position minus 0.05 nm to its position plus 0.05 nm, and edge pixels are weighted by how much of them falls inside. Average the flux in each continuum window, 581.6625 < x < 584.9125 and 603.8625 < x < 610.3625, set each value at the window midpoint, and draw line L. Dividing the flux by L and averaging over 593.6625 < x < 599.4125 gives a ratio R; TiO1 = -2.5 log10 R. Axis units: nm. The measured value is 0.02 mag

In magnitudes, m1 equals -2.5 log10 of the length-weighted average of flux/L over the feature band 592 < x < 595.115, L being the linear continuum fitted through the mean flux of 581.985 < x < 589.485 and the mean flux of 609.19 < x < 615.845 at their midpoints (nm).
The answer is 0.069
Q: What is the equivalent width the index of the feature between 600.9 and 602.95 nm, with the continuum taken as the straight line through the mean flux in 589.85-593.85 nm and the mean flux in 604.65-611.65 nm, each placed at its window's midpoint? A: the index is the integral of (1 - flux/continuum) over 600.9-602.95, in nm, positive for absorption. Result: 0.04 nm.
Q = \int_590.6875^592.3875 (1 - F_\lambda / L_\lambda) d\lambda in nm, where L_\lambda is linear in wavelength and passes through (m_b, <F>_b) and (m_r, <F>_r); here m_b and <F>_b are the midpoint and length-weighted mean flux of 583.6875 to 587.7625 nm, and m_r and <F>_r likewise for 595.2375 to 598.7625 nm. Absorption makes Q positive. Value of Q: 0.07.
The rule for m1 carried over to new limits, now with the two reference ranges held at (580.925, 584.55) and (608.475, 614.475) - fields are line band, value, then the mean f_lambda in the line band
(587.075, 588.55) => -0.05 mag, 21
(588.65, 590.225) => 0.08 mag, 18.6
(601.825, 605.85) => 0.00 mag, 19.1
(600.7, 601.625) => 0.02 mag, 18.9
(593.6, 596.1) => 0.05 mag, 18.7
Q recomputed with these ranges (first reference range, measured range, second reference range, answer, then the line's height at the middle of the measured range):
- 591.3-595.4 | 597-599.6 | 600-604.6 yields -0.09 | 18.9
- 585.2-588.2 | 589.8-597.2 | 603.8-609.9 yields 0.46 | 20.1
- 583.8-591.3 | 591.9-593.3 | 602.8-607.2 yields 0.09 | 19.7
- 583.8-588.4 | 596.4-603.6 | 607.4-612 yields 0.14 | 19.5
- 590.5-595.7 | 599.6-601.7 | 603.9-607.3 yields -0.02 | 19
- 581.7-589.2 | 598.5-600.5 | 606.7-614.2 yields 0.01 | 19.4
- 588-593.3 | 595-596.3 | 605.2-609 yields 0.01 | 19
